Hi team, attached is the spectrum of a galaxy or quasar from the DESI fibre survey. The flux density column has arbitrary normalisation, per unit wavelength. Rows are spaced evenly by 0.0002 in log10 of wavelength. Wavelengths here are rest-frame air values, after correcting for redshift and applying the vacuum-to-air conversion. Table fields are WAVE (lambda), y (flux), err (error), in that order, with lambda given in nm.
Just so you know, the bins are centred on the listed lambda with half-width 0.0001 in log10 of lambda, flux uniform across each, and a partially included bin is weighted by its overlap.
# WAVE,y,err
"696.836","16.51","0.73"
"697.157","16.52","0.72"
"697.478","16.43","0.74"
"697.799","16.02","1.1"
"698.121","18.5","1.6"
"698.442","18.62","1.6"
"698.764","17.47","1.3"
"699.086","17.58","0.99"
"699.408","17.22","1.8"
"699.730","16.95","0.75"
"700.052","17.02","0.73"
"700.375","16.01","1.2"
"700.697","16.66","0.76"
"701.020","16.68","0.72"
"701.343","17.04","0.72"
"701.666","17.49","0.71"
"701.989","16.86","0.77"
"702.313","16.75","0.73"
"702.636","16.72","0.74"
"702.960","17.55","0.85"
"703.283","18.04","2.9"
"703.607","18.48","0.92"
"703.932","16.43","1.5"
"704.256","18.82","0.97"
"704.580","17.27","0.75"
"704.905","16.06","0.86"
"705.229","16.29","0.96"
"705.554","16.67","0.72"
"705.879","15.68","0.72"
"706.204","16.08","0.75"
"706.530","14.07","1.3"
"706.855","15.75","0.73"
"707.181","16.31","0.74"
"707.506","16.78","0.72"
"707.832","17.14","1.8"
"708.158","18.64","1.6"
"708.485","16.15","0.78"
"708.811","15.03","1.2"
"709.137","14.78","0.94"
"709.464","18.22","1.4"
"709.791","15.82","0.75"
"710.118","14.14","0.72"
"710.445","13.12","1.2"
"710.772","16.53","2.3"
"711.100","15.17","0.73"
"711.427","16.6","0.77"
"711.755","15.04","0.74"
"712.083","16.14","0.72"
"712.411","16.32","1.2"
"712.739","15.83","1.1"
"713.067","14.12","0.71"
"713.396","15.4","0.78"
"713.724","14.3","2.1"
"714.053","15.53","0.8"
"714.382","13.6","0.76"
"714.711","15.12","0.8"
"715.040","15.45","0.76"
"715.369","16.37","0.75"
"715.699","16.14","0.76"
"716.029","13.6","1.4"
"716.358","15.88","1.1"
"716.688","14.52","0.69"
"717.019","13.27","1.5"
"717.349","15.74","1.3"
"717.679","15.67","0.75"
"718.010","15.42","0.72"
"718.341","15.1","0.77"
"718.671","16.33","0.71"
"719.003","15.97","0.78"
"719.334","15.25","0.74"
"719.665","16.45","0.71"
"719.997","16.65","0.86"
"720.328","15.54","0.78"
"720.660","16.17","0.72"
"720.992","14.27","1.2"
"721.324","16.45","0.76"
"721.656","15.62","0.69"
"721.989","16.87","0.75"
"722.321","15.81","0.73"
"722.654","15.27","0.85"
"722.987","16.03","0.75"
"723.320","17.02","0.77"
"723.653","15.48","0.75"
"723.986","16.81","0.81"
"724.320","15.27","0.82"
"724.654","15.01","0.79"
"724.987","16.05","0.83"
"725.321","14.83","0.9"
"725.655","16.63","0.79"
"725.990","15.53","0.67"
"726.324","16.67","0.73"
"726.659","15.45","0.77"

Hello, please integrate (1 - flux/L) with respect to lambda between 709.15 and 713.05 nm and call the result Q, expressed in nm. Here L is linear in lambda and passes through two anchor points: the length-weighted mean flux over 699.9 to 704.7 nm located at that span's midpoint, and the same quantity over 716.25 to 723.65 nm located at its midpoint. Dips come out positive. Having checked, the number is 0.19 nm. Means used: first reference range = 17.2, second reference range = 15.7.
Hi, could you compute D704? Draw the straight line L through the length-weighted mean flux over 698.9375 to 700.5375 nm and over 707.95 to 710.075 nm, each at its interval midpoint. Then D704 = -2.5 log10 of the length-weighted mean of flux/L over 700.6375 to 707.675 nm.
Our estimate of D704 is -0.01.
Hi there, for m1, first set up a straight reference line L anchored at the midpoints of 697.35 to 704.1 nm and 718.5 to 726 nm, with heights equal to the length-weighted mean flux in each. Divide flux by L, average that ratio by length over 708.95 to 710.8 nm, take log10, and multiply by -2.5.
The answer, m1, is 0.09 mag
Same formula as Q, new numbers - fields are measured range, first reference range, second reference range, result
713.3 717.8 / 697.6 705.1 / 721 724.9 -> 0.364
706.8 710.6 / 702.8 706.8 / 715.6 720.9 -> 0.089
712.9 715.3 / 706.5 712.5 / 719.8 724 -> 0.163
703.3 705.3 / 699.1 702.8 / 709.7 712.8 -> -0.110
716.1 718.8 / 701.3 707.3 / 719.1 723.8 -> 0.159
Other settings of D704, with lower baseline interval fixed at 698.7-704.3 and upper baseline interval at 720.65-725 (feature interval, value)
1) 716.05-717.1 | 0.121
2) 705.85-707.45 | 0.080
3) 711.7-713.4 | 0.067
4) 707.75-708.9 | -0.004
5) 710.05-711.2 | 0.128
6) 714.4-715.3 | 0.083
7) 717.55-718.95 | 0.033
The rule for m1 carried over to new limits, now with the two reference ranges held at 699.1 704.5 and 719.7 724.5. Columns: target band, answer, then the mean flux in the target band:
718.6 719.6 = 0.019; 15.9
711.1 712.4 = 0.047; 15.9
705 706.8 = 0.077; 15.8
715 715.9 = 0.027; 16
